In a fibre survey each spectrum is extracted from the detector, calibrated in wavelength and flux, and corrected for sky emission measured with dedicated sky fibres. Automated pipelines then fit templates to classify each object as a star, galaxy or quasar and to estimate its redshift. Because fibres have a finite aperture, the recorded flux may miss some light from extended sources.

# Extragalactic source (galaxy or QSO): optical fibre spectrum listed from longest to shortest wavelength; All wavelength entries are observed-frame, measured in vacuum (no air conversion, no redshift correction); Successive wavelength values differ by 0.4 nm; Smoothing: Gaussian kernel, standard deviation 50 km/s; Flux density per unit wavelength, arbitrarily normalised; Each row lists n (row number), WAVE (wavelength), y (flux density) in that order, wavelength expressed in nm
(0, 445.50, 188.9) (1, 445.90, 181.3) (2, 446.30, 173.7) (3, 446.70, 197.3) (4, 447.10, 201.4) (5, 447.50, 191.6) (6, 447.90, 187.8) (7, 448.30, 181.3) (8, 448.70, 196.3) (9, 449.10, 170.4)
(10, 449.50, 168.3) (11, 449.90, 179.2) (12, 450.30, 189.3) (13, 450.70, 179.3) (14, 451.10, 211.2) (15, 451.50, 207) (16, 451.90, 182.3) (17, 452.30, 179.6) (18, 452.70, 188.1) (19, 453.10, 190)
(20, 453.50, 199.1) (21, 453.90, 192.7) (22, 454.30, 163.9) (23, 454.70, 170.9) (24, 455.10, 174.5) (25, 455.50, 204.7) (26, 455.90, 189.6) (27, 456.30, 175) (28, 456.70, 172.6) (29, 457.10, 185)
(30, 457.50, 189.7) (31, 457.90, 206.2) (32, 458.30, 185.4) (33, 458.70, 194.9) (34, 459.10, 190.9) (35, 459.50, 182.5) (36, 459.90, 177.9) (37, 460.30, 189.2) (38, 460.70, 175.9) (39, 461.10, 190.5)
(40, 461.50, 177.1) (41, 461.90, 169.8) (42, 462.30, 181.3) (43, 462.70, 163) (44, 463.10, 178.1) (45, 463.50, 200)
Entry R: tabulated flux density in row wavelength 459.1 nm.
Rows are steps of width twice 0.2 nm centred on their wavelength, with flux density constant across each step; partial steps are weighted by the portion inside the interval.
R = 190.9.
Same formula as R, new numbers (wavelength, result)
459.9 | 177.9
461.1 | 190.5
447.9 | 187.8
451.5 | 207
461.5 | 177.1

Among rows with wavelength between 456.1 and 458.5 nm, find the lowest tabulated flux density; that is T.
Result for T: 172.6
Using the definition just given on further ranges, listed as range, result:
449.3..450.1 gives 168.3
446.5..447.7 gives 191.6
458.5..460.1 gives 177.9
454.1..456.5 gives 163.9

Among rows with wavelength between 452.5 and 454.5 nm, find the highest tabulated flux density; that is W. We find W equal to 199.1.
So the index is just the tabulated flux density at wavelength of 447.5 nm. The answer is 191.6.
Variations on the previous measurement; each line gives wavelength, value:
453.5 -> 199.1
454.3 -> 163.9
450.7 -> 179.3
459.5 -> 182.5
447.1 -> 201.4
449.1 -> 170.4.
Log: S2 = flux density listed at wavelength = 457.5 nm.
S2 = 189.7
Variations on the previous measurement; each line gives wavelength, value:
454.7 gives 170.9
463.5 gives 200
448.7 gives 196.3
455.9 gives 189.6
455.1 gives 174.5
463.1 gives 178.1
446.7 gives 197.3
